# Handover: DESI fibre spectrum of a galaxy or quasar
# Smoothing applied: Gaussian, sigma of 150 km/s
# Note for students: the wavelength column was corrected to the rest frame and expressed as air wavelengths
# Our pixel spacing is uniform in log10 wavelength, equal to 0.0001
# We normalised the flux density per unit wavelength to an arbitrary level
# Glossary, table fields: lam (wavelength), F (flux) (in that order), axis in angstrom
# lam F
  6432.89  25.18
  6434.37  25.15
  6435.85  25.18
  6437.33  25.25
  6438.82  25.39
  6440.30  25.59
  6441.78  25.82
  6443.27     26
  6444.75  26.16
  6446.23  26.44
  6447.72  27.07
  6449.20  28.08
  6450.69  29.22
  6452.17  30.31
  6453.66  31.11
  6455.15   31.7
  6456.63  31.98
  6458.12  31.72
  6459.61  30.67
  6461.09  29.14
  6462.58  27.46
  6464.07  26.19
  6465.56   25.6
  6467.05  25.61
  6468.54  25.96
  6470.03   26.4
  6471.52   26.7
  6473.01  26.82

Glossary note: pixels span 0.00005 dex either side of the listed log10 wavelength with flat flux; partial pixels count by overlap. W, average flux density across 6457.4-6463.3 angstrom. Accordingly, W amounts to 29.8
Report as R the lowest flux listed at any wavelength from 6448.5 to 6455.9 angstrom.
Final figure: 28.08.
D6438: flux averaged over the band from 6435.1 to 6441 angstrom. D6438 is 25.3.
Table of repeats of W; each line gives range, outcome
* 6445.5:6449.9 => 27.2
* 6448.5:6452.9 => 29.2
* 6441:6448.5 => 26.3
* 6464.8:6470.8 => 25.9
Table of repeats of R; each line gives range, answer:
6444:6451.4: 26.16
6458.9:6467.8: 25.6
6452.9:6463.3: 27.46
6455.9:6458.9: 31.72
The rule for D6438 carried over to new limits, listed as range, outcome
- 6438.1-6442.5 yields 25.6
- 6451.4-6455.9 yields 31.1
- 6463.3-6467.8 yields 25.8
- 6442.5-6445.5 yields 26.1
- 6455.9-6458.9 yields 31.8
